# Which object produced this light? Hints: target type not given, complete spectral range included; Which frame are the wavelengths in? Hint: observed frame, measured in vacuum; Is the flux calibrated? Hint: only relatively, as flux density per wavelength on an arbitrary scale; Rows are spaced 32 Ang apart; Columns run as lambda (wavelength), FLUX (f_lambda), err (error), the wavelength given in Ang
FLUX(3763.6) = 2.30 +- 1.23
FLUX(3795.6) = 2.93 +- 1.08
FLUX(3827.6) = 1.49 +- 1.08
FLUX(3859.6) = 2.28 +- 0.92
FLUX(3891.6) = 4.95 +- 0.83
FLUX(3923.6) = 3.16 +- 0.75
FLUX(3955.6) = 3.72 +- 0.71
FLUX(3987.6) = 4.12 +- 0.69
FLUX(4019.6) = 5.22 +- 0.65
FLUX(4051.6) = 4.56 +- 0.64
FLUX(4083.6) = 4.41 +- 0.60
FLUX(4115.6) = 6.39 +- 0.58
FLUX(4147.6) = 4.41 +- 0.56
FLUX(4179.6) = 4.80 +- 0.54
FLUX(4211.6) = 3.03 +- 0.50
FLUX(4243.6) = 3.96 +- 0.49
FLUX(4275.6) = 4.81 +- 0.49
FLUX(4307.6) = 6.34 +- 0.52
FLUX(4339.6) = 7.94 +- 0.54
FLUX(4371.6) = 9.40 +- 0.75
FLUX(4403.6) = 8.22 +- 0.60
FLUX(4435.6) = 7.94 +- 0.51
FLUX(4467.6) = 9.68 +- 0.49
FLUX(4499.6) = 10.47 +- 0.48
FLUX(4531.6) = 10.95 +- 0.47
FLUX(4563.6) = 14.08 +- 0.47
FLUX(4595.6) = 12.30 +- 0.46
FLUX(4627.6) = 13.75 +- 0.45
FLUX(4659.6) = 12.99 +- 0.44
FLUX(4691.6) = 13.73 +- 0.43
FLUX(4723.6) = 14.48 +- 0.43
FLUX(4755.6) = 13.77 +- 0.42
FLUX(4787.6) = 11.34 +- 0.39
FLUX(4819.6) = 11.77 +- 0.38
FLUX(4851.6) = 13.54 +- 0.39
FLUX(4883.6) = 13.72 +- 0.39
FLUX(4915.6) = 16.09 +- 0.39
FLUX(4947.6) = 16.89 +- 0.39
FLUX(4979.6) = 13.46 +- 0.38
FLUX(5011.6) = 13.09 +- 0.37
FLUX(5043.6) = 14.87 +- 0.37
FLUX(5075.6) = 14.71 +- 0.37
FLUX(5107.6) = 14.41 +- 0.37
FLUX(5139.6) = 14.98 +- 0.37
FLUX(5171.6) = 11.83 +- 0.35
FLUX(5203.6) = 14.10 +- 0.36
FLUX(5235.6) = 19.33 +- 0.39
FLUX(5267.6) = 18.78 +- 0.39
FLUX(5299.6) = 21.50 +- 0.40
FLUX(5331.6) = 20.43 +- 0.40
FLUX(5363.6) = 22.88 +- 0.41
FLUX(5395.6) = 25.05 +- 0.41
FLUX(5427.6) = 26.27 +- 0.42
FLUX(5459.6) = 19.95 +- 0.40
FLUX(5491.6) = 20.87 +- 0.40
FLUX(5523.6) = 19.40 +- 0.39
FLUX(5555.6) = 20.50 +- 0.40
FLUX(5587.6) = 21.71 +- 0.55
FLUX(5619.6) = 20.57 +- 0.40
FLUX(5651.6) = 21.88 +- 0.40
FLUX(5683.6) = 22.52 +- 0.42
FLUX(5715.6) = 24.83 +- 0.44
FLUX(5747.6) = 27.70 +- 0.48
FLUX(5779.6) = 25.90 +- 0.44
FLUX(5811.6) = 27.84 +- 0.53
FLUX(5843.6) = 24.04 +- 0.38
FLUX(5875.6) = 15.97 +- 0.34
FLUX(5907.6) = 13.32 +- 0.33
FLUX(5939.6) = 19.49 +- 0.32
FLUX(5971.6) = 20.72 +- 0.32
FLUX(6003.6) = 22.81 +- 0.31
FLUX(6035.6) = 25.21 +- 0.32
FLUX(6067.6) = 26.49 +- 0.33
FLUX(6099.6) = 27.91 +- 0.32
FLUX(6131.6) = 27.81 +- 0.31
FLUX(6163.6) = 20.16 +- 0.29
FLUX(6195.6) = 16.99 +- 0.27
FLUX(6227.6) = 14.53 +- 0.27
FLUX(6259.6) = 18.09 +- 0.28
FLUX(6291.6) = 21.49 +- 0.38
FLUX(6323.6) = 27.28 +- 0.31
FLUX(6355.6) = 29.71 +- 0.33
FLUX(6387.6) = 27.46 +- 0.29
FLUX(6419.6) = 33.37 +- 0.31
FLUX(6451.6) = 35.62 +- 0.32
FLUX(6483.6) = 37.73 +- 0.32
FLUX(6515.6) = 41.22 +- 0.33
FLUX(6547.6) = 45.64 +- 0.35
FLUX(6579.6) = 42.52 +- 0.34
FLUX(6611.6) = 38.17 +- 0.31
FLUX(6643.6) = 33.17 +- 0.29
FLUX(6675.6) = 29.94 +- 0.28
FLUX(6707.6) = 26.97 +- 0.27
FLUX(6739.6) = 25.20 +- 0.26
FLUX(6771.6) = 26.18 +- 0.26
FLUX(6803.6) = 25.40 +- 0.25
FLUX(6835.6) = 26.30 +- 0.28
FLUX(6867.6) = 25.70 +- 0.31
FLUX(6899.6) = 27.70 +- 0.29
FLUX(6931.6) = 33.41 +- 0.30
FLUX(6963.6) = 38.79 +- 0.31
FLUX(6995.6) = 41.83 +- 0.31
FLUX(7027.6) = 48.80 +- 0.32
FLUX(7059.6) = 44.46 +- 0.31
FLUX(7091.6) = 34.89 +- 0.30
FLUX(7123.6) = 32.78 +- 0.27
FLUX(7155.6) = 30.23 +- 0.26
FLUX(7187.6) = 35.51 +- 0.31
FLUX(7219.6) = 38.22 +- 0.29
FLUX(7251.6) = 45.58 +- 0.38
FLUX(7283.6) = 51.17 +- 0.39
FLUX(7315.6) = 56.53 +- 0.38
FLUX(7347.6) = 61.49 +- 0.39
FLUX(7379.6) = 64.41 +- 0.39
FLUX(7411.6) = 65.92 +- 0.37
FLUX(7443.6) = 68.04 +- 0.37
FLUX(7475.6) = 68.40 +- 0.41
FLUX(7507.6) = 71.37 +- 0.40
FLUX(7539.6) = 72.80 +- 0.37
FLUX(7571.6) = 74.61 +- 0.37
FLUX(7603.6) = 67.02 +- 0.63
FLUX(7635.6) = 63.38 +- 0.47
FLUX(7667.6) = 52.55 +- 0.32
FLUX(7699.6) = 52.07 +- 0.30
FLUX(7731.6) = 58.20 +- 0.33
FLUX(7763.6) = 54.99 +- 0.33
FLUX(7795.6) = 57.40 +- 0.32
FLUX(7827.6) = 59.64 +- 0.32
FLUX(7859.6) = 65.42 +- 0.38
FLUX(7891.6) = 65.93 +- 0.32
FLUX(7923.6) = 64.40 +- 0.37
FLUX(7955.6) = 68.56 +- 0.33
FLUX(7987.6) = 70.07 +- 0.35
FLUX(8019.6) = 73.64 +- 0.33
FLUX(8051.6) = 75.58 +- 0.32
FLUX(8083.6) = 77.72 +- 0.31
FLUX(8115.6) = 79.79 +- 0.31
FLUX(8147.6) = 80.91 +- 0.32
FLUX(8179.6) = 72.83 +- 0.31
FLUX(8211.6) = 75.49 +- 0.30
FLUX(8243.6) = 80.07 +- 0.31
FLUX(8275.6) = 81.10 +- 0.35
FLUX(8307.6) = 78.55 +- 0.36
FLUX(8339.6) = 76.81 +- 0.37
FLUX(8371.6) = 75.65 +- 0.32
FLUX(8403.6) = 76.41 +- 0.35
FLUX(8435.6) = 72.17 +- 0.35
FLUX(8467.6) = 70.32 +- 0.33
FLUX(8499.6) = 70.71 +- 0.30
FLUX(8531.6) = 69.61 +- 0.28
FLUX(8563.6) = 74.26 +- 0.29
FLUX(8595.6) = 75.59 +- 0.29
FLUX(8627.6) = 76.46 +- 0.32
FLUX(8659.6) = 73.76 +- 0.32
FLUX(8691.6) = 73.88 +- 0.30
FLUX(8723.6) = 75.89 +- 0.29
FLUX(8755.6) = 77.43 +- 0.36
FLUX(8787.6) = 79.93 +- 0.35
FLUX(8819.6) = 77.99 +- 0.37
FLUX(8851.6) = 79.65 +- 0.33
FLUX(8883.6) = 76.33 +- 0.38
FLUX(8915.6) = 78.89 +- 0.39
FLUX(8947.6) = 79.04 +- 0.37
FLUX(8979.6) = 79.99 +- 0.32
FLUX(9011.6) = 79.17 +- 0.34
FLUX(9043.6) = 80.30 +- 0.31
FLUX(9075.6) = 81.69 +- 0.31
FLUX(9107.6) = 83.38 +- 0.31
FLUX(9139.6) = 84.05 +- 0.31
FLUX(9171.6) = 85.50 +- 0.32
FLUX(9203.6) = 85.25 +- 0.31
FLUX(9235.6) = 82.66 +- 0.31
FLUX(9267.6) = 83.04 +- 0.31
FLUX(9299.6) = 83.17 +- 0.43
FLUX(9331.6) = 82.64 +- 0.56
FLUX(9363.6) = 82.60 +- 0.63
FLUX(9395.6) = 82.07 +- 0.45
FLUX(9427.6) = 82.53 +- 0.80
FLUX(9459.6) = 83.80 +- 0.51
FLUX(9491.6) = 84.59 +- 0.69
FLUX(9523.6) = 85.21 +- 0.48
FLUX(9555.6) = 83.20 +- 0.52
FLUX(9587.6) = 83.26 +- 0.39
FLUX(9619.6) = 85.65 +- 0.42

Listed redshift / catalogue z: 0.000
